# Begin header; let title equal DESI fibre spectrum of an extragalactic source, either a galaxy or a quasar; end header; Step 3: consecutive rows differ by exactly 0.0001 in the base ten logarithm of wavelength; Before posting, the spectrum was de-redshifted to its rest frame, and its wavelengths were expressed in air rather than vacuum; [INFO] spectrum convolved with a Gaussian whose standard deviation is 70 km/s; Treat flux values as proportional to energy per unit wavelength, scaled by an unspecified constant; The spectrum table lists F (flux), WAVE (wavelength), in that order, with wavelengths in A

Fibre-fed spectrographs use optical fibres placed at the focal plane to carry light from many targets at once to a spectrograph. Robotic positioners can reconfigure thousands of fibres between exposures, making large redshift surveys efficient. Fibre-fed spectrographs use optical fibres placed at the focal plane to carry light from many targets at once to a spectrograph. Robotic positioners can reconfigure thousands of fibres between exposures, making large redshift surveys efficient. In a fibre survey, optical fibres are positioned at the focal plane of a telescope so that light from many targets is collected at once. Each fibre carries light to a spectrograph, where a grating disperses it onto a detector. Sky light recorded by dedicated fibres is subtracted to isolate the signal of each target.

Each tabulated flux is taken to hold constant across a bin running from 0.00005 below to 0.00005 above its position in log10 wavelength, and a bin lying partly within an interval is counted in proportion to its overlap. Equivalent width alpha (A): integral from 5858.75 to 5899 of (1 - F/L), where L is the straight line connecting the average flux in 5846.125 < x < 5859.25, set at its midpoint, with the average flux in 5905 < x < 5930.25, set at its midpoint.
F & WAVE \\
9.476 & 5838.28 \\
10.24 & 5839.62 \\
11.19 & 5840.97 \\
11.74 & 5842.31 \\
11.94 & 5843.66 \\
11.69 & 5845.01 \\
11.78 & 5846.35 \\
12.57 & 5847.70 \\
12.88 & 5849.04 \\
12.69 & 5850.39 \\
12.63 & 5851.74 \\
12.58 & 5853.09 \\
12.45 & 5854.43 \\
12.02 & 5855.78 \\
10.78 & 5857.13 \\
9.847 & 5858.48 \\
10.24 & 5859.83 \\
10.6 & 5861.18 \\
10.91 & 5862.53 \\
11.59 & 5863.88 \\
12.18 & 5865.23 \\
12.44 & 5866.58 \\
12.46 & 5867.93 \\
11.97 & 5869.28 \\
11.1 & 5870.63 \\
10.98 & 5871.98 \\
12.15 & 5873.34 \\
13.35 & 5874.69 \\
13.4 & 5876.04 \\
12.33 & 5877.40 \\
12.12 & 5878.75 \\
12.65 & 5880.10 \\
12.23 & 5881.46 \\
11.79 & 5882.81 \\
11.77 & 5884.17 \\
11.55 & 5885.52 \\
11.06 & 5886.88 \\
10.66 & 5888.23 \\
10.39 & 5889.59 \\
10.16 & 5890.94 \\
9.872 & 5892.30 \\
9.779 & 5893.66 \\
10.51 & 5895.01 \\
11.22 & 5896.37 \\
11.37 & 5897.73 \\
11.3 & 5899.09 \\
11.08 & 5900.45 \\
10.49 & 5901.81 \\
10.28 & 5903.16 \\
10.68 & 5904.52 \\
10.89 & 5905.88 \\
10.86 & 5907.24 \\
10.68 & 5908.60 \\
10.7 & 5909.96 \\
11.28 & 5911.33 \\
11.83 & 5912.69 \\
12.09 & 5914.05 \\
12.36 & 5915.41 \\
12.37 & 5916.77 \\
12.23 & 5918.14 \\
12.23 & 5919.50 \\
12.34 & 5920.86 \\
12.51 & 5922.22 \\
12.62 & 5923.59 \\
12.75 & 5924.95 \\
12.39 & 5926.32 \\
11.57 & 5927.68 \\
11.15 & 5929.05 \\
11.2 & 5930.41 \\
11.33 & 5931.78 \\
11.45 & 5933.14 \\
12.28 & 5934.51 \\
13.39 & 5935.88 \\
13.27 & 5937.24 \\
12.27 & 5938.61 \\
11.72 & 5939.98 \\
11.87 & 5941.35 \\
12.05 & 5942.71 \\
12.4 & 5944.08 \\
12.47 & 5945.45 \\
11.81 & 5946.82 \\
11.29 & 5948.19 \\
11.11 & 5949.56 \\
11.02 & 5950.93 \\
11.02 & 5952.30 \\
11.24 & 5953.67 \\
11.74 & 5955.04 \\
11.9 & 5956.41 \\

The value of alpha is 1.6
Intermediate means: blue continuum 12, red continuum 11.8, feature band 11.5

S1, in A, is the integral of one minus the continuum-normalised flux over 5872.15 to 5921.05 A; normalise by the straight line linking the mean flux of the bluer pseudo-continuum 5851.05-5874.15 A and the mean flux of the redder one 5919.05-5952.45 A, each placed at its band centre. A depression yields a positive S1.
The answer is 1.4 A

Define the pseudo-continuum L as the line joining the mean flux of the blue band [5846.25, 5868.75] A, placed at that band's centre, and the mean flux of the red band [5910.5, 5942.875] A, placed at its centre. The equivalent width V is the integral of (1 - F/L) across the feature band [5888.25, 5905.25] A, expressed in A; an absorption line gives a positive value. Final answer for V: 2.0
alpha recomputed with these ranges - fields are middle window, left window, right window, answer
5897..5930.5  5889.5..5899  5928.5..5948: -1.1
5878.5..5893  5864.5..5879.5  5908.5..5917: 0.9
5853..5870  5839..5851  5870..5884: 0.7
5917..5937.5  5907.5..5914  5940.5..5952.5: -1.3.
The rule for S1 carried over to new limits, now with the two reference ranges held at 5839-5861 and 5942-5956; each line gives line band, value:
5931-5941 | -0.5 A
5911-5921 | -0.4 A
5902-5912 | 0.8 A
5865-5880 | -0.7 A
